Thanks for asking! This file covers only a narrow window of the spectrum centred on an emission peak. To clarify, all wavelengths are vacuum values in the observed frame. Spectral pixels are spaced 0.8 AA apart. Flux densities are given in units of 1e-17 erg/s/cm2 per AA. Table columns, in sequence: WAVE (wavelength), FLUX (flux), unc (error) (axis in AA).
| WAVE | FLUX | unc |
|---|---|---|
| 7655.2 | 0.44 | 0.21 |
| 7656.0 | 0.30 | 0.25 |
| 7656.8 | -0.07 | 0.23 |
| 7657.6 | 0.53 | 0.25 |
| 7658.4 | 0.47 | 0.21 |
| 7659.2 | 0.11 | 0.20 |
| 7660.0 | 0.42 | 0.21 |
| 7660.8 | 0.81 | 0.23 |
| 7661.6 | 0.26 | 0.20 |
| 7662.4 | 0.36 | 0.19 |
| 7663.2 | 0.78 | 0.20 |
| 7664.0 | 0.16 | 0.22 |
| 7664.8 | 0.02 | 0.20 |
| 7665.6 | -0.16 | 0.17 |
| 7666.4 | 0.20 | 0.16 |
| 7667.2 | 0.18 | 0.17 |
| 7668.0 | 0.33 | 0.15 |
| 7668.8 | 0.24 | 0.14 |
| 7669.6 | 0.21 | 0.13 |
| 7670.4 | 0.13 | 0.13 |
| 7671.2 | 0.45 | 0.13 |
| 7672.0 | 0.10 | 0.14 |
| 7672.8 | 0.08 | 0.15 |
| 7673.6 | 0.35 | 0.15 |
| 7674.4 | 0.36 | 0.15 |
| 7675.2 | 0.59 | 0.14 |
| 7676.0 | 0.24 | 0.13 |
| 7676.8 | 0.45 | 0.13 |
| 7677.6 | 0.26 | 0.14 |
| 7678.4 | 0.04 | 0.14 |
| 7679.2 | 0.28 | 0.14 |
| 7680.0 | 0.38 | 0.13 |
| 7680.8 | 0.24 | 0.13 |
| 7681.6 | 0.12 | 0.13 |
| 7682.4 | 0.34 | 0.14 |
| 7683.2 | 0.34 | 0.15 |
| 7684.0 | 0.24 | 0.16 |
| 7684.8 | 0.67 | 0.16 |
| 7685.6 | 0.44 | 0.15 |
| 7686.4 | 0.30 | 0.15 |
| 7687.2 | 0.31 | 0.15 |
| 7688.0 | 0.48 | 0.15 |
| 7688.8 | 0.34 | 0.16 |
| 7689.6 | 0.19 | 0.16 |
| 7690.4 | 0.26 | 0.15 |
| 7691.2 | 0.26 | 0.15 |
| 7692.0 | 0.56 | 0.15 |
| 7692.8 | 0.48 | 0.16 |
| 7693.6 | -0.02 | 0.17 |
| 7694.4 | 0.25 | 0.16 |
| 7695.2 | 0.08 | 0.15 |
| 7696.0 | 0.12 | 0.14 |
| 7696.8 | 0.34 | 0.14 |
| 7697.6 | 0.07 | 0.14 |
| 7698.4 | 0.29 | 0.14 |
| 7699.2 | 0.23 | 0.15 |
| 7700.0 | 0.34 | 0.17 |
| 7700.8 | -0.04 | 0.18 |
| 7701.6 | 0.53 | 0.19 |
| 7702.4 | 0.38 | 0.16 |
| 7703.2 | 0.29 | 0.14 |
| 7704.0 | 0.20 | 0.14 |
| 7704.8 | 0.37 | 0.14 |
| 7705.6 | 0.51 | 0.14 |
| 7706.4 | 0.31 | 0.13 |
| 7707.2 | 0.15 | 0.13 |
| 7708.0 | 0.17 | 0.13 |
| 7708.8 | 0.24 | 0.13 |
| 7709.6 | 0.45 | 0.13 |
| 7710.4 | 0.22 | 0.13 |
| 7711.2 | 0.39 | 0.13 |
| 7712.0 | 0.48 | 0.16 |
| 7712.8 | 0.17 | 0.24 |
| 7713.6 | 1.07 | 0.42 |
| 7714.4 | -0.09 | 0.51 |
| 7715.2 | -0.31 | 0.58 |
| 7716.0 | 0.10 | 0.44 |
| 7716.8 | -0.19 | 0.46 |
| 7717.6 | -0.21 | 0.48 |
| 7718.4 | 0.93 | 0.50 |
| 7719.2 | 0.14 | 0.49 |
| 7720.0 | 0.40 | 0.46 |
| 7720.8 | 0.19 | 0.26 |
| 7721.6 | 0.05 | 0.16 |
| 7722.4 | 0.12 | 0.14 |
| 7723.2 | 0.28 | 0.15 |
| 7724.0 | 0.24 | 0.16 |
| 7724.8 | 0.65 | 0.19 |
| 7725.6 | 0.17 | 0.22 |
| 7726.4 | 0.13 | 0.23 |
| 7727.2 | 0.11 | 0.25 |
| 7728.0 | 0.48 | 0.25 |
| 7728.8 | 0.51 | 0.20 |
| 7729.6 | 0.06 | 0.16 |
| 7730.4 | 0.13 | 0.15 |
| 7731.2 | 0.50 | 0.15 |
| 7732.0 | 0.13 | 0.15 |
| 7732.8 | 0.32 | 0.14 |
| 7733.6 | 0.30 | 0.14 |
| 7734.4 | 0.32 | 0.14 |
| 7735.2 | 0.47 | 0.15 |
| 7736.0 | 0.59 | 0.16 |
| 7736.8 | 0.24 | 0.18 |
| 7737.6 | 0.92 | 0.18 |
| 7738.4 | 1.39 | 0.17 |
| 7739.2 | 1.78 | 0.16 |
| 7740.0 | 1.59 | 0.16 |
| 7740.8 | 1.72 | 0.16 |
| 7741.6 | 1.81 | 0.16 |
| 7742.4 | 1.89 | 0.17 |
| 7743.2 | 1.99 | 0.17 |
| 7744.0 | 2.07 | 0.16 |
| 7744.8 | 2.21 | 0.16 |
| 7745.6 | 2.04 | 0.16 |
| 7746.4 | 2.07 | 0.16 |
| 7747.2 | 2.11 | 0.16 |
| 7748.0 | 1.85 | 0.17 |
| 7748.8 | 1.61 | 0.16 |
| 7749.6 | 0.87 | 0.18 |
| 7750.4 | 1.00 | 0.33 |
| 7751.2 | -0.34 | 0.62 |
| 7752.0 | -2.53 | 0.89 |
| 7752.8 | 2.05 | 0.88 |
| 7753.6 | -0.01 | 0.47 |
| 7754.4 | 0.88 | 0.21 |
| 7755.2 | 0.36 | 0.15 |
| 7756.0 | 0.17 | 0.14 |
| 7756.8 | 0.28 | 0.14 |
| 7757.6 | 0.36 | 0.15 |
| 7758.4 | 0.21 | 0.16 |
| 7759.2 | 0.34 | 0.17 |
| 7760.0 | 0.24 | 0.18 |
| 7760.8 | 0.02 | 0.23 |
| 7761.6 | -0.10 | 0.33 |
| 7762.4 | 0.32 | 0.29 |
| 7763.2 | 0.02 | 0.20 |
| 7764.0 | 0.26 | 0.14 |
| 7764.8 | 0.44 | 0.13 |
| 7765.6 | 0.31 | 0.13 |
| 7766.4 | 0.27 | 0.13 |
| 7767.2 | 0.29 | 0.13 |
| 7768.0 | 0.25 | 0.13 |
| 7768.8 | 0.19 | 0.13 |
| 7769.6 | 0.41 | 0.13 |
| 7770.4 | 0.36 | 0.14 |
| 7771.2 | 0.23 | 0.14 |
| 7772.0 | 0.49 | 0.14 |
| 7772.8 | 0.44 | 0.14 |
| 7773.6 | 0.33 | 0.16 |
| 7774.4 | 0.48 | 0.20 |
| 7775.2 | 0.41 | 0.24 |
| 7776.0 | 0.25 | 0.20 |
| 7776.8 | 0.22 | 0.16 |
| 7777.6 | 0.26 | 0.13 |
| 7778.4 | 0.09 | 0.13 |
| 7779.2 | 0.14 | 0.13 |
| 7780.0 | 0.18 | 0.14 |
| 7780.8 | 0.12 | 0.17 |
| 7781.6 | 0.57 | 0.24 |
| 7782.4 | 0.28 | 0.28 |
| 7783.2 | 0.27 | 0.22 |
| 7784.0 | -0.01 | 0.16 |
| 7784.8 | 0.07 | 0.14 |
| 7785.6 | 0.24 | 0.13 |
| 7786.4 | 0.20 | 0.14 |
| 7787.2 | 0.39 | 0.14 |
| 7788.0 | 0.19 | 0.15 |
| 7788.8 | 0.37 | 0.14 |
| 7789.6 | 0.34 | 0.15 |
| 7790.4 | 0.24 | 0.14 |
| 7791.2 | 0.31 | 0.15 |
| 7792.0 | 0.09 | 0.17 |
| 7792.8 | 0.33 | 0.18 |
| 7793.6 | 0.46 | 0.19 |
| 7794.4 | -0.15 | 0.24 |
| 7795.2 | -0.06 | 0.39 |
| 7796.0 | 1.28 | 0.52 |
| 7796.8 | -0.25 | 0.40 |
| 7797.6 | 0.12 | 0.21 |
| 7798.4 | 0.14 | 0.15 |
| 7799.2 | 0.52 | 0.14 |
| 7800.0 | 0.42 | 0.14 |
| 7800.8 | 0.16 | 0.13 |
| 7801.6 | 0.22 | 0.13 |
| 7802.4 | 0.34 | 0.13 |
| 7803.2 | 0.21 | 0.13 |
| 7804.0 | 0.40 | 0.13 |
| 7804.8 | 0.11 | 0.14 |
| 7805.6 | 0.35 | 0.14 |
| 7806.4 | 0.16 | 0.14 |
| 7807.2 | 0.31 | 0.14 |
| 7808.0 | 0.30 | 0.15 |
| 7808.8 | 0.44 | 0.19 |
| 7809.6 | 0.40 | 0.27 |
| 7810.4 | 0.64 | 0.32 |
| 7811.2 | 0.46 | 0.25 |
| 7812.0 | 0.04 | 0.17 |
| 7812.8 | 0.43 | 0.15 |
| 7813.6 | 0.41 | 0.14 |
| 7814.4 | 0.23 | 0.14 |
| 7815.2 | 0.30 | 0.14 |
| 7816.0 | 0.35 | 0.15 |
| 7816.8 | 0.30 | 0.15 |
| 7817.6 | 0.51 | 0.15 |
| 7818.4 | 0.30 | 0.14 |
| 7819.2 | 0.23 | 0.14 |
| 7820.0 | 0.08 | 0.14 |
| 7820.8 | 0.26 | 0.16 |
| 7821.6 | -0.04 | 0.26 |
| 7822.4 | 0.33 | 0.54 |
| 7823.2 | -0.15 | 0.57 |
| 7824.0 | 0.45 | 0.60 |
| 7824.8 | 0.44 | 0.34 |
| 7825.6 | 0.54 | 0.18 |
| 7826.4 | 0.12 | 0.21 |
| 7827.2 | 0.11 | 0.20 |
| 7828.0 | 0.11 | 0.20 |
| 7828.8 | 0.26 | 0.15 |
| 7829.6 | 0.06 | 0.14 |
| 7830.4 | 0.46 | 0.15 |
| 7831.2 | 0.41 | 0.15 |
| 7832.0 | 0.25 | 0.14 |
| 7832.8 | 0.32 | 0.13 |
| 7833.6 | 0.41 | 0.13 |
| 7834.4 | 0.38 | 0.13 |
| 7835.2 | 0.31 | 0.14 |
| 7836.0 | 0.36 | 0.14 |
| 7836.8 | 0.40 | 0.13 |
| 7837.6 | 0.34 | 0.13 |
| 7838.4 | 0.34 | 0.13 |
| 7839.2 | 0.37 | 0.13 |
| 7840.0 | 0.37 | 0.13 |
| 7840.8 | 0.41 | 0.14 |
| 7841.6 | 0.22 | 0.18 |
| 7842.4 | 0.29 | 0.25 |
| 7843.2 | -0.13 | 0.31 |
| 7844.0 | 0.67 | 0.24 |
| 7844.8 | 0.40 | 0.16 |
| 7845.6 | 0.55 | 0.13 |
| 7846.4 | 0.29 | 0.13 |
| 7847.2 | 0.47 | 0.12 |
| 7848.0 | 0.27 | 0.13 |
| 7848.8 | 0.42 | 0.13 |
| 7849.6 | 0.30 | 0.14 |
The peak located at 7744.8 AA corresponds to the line [O II] 3727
